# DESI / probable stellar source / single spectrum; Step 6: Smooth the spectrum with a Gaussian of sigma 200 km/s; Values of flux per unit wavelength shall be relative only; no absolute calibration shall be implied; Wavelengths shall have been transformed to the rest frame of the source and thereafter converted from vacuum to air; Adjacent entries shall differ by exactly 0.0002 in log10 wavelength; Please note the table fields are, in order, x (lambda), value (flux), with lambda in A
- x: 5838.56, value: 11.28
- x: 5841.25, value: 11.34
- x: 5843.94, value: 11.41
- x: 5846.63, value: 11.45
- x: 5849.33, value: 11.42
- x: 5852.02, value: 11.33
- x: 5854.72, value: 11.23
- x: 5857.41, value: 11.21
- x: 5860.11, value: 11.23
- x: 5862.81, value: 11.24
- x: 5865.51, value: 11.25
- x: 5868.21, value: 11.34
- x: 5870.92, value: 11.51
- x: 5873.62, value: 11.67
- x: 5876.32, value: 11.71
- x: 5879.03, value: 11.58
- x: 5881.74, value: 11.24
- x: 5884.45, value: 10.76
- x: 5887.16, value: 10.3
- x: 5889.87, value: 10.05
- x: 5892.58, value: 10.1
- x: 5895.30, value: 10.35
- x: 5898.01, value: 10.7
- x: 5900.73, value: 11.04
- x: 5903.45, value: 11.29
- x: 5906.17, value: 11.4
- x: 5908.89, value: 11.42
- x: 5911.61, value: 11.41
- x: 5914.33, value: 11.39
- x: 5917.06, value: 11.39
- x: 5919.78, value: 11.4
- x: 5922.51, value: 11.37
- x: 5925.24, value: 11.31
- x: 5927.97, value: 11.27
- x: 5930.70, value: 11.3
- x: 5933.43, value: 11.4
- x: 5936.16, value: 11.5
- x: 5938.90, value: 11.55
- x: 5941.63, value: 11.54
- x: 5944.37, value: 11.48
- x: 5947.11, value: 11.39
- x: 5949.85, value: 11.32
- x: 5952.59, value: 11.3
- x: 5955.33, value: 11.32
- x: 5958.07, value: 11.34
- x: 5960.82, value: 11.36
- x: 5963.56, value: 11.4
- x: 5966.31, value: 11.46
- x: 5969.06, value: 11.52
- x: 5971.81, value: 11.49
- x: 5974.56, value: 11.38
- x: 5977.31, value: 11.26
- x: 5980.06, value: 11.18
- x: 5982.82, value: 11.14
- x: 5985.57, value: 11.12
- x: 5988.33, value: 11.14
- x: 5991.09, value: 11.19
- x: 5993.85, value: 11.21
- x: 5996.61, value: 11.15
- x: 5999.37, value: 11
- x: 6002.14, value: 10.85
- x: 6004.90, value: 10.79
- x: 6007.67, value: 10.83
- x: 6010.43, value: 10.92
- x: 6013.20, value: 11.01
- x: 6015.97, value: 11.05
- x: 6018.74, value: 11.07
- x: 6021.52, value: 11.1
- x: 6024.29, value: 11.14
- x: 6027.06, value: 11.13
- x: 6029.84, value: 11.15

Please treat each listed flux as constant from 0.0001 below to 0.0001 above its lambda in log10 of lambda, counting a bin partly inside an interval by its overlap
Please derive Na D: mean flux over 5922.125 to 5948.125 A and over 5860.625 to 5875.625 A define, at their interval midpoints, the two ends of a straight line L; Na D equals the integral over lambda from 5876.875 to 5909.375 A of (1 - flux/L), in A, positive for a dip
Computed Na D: 1.57 A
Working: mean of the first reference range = 11.4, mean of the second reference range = 11.4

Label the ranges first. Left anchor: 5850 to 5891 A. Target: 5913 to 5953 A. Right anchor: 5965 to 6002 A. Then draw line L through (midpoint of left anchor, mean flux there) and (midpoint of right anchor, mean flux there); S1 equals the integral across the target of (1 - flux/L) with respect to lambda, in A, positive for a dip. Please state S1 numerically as -0.7 A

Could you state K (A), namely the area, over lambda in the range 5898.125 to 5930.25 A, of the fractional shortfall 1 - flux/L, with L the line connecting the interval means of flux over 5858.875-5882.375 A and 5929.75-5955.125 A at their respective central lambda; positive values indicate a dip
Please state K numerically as 0.3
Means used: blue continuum 11.4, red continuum 11.4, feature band 11.3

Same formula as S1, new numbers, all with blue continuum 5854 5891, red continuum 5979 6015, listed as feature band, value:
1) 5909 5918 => -0.2 A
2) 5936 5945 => -0.3 A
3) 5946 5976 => -0.8 A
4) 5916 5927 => -0.2 A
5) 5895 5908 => 0.1 A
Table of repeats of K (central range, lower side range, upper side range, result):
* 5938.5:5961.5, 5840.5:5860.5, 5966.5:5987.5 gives -0.2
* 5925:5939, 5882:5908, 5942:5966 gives -0.3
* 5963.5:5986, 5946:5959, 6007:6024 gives -0.2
